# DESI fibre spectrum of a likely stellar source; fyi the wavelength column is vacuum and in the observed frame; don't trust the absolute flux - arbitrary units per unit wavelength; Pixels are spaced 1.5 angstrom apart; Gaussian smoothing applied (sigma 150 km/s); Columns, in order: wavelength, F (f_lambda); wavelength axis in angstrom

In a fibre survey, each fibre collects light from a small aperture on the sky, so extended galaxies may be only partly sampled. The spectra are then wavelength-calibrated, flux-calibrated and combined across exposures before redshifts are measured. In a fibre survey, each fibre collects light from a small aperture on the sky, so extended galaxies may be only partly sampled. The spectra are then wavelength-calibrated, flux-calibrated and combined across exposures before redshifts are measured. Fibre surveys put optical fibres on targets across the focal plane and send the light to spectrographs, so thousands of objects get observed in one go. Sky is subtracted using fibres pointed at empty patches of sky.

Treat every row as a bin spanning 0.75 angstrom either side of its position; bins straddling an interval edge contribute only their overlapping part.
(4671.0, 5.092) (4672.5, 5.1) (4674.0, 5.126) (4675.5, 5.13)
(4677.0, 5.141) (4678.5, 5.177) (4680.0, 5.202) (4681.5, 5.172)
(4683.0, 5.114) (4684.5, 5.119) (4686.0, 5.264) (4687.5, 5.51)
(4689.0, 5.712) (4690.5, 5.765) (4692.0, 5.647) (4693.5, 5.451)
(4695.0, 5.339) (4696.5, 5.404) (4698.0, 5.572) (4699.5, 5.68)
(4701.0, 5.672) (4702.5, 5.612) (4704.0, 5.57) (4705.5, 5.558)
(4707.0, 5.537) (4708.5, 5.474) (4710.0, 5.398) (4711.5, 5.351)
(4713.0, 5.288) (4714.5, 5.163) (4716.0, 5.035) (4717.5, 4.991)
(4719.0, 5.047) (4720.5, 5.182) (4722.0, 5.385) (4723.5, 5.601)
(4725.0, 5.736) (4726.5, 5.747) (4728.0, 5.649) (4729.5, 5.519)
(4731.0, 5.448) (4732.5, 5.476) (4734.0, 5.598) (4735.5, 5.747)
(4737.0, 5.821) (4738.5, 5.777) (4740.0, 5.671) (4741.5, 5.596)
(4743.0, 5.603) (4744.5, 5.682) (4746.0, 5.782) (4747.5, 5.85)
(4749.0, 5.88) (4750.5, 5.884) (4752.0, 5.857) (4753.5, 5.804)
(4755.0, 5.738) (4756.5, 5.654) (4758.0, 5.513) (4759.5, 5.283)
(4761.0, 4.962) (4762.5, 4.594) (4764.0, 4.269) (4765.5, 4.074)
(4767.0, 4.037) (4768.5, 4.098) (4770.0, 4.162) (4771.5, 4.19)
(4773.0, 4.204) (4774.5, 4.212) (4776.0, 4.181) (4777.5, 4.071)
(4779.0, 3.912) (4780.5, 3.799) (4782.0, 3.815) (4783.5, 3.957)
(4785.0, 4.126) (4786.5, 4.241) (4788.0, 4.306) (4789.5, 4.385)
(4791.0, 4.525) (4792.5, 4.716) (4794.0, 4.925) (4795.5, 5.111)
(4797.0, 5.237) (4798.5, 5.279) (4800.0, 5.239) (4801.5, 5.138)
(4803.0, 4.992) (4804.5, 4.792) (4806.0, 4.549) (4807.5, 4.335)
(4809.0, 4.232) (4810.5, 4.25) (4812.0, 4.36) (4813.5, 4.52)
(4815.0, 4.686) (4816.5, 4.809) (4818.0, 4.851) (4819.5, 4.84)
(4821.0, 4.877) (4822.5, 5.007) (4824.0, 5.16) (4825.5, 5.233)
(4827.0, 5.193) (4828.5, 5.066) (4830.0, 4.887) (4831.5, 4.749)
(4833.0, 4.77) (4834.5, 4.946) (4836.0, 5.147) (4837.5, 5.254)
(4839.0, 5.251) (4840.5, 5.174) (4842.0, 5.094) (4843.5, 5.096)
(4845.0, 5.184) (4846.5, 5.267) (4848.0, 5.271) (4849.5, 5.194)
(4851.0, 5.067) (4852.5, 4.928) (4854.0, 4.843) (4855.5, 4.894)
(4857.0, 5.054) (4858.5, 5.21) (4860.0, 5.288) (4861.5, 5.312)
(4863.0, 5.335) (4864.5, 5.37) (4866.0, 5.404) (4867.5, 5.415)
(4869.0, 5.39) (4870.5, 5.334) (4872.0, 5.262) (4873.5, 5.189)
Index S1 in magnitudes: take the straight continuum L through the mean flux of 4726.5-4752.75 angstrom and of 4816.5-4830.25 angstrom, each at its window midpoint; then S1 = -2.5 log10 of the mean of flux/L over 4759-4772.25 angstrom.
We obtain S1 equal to 0.24 mag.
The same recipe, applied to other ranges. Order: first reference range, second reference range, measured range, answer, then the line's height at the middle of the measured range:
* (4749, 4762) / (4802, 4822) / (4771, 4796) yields 0.19 mag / 5.11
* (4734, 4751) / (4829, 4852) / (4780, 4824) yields 0.15 mag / 5.35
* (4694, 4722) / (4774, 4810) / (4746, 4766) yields -0.10 mag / 4.88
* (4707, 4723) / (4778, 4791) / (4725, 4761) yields -0.18 mag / 4.79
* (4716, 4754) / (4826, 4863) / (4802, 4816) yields 0.16 mag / 5.26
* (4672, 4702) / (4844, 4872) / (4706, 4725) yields 0.01 mag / 5.34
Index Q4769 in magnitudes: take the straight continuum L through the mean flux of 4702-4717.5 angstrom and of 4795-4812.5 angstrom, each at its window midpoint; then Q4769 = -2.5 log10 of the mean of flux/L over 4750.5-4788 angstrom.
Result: 0.10 mag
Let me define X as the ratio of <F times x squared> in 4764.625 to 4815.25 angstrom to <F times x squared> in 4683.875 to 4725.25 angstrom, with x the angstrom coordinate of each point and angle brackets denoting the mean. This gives 0.8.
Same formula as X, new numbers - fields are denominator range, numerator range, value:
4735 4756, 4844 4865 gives 0.94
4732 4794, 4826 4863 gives 1.08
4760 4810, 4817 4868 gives 1.18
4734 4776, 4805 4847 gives 0.97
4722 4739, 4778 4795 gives 0.77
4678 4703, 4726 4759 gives 1.07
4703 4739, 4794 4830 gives 0.92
